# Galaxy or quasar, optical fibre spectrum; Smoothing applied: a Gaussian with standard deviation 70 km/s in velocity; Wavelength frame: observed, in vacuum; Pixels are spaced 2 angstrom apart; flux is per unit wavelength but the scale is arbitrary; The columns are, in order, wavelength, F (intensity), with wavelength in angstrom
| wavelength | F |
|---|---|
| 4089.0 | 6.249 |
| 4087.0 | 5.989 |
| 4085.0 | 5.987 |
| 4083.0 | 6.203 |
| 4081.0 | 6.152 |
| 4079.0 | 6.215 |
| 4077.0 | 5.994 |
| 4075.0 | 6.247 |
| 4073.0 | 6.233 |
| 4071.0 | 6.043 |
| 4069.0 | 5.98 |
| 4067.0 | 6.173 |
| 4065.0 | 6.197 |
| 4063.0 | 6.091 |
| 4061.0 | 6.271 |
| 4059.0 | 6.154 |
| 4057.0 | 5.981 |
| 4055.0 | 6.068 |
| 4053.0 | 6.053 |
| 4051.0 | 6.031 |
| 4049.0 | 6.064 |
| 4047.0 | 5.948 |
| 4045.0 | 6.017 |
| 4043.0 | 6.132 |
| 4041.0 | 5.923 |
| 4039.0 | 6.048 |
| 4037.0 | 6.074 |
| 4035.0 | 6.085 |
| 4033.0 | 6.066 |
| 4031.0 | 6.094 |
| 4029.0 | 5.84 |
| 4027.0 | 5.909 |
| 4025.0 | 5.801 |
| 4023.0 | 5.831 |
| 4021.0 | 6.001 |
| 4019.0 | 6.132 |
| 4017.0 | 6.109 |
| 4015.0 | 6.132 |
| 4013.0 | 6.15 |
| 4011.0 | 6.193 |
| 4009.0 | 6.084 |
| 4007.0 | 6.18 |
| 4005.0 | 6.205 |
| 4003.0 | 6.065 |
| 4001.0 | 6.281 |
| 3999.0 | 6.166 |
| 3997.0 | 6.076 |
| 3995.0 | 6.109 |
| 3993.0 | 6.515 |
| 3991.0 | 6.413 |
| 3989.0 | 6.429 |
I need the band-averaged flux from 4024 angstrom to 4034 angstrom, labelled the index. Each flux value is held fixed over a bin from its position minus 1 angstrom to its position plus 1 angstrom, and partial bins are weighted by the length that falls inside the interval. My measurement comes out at 5.94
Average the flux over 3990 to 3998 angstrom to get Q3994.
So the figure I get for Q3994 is 6.28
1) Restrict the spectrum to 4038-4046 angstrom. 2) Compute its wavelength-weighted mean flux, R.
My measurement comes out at 6.03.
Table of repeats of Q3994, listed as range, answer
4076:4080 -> 6.1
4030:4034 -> 6.08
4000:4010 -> 6.16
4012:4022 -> 6.1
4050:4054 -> 6.04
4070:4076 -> 6.17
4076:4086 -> 6.11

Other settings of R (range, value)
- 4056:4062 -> 6.14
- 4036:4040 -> 6.06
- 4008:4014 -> 6.14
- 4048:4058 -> 6.04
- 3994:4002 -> 6.16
